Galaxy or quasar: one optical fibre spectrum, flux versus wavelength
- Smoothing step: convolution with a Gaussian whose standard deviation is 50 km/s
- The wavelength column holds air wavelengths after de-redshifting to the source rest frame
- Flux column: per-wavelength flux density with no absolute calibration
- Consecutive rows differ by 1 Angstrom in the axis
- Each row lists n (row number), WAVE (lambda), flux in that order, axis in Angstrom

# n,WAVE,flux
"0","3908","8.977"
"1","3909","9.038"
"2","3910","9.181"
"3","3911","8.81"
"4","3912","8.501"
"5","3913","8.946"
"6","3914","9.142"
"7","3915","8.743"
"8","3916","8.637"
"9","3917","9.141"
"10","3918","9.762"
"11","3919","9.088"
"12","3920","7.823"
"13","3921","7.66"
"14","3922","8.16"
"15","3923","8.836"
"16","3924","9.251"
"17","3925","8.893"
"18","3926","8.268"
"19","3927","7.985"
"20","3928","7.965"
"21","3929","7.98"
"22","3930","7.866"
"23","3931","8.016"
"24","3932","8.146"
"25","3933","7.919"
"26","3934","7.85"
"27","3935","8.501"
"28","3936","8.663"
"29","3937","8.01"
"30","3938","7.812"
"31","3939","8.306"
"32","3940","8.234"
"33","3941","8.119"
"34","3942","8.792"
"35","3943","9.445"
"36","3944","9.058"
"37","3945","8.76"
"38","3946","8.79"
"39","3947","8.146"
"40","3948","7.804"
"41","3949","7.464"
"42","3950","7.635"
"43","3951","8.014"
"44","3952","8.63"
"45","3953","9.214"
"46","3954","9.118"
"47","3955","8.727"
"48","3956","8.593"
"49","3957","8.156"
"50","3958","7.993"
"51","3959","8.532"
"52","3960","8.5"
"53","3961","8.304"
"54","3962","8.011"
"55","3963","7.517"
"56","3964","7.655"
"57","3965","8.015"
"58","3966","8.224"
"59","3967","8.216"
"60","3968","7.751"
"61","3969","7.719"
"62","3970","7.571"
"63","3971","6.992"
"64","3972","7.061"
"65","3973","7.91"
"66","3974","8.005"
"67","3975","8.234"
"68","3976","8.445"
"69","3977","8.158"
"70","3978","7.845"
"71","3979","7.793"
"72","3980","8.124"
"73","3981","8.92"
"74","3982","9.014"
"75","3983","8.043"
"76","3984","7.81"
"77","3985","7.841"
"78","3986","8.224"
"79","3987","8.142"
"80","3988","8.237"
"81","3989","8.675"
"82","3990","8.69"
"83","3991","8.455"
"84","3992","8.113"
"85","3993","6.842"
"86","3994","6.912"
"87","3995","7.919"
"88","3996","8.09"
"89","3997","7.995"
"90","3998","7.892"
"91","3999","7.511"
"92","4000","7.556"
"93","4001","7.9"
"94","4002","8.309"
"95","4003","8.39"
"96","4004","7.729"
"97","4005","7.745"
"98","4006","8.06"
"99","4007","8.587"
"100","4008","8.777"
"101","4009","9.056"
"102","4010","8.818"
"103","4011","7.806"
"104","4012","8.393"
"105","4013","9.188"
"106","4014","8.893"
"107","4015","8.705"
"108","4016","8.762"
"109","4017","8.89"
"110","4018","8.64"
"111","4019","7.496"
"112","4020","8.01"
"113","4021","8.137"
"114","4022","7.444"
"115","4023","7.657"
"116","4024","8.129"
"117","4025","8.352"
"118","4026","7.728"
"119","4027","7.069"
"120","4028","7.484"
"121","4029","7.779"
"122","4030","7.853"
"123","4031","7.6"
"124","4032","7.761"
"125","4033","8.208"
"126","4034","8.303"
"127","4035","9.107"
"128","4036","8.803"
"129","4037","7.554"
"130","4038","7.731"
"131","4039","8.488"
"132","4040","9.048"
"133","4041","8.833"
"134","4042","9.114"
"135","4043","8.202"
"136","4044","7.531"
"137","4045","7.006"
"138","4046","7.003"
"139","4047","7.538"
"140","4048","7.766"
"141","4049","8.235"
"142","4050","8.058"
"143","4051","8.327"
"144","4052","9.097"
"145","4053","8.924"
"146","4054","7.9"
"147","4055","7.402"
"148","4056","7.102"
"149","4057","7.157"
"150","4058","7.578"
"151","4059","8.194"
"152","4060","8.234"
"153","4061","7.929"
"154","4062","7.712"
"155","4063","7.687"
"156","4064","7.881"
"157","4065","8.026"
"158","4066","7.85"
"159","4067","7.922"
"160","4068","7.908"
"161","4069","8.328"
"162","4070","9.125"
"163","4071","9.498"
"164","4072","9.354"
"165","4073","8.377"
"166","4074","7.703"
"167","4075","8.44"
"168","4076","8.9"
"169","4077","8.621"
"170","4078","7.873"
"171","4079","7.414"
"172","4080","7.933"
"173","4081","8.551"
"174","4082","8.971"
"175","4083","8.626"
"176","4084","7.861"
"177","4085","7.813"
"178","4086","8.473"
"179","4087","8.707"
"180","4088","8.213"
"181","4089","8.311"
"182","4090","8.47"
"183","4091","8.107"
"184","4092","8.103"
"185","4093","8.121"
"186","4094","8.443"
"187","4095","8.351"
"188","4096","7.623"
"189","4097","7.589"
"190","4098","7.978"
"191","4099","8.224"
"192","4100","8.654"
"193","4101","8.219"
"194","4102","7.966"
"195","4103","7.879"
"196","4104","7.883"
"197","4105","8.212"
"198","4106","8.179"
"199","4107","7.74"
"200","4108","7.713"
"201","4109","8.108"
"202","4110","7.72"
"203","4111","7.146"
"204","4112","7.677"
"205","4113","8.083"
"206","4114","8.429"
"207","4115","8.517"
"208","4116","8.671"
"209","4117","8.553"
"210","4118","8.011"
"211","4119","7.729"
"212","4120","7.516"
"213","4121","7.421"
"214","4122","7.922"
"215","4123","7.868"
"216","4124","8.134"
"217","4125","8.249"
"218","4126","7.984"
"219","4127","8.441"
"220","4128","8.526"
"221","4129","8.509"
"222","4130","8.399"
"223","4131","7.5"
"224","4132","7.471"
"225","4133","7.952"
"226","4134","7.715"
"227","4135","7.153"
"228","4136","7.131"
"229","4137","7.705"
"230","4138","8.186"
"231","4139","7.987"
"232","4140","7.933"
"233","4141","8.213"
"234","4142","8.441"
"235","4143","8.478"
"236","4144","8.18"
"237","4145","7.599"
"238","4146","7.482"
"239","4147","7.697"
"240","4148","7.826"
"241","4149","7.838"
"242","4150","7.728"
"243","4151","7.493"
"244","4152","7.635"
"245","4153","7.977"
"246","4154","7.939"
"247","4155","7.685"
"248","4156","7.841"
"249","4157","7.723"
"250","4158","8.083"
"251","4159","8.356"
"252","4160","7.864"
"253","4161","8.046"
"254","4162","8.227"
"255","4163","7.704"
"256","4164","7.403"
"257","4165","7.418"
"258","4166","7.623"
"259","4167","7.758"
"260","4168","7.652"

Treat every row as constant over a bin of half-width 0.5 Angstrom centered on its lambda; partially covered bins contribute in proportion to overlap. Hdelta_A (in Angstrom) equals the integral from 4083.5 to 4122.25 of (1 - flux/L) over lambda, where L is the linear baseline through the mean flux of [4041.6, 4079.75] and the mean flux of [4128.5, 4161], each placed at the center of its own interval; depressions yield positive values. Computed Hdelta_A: -0.4 Angstrom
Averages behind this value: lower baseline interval 8.07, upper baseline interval 7.87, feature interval 8.06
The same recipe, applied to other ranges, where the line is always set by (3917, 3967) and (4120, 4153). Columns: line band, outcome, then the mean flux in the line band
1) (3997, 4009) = 0.2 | 8.08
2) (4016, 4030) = 0.4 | 7.94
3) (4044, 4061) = 0.5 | 7.84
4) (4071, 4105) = -1.0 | 8.25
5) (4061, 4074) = -0.3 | 8.27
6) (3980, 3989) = -0.1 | 8.29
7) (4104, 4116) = 0.0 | 7.98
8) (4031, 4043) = -0.4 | 8.4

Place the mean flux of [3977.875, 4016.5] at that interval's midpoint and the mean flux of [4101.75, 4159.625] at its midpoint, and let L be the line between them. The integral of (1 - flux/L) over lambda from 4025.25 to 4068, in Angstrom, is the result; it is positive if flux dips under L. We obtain 0.69 Angstrom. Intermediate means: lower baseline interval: 8.2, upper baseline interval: 7.93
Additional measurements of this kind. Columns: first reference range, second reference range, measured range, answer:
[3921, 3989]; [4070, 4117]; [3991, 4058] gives 1.2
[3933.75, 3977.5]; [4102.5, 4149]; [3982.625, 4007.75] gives 0.5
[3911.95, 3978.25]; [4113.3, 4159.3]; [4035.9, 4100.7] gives -0.7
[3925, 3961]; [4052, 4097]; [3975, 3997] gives 0.4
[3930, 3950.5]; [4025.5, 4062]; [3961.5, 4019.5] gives 0.1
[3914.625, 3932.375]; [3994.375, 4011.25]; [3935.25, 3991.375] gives 0.5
